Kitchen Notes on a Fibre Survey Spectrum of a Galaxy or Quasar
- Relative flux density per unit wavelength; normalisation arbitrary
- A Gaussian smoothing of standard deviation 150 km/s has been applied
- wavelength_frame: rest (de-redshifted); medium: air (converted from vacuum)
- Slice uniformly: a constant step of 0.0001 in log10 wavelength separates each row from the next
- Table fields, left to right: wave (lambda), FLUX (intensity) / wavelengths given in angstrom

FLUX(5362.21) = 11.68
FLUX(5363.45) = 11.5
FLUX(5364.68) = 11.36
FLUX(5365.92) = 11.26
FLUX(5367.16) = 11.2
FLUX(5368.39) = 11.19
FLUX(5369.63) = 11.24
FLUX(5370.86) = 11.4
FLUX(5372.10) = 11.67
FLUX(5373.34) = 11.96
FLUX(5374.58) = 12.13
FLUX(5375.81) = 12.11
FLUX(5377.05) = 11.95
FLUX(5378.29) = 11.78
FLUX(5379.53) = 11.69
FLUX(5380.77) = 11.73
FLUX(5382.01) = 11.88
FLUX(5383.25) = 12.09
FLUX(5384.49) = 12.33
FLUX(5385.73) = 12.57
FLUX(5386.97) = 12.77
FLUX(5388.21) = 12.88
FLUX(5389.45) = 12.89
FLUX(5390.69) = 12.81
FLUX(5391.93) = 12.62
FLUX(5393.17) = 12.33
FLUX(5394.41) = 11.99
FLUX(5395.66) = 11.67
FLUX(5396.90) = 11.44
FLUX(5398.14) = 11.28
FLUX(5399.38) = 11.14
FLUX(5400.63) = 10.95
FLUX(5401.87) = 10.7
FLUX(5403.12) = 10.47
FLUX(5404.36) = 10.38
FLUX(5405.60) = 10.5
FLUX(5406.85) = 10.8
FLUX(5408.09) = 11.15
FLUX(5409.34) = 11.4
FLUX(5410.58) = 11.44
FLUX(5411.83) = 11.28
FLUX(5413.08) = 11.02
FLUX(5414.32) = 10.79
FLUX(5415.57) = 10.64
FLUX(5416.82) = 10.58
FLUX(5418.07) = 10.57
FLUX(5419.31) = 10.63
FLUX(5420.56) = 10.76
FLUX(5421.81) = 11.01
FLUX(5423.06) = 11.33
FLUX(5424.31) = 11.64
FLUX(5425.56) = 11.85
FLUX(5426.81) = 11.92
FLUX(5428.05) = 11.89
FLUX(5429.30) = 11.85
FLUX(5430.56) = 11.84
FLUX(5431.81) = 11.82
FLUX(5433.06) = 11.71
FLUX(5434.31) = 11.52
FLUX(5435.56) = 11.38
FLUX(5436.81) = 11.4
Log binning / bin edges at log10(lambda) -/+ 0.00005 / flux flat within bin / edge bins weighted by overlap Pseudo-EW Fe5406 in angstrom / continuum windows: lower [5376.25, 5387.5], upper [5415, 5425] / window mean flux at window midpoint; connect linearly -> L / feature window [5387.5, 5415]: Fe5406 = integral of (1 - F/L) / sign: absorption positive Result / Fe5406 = 0.1 angstrom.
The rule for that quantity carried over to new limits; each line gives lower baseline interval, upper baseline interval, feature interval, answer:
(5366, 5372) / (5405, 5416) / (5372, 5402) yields -2.2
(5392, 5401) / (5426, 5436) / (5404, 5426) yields 1.3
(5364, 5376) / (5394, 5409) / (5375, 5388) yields -0.9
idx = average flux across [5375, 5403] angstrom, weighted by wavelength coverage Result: 12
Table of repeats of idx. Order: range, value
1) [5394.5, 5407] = 11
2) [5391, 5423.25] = 11.1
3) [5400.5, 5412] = 10.9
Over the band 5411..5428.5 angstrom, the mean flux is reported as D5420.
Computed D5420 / 11.1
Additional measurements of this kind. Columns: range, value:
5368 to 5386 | 11.8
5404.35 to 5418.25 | 10.9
